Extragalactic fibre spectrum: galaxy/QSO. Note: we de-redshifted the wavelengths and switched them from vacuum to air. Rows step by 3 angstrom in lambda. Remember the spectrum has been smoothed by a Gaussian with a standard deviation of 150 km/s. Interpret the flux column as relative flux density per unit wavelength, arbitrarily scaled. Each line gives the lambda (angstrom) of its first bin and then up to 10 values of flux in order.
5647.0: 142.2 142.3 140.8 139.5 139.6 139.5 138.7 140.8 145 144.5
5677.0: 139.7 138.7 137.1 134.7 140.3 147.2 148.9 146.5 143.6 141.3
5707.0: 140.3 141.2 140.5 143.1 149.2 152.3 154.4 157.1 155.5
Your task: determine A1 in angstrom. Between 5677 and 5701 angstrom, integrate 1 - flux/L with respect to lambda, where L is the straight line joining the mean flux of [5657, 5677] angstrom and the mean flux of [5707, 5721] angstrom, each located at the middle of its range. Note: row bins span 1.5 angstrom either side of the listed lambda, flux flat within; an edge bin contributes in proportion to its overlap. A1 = 0.1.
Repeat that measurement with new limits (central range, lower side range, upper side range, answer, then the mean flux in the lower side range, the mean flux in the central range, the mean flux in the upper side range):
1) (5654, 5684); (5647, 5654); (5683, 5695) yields 0.25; 142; 140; 141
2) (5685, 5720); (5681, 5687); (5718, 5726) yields 0.17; 136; 143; 152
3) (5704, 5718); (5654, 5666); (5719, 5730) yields 0.86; 139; 142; 154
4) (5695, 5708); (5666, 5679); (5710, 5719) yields -0.09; 142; 144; 143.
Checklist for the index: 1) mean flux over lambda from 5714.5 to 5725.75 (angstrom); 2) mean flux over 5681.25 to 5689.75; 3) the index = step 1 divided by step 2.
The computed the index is 1.09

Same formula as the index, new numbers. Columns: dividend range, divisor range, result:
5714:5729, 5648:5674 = 1.07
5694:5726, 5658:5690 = 1.04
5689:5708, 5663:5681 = 1.02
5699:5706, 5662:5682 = 1.01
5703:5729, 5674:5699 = 1.03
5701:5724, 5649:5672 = 1.03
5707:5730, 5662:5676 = 1.04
